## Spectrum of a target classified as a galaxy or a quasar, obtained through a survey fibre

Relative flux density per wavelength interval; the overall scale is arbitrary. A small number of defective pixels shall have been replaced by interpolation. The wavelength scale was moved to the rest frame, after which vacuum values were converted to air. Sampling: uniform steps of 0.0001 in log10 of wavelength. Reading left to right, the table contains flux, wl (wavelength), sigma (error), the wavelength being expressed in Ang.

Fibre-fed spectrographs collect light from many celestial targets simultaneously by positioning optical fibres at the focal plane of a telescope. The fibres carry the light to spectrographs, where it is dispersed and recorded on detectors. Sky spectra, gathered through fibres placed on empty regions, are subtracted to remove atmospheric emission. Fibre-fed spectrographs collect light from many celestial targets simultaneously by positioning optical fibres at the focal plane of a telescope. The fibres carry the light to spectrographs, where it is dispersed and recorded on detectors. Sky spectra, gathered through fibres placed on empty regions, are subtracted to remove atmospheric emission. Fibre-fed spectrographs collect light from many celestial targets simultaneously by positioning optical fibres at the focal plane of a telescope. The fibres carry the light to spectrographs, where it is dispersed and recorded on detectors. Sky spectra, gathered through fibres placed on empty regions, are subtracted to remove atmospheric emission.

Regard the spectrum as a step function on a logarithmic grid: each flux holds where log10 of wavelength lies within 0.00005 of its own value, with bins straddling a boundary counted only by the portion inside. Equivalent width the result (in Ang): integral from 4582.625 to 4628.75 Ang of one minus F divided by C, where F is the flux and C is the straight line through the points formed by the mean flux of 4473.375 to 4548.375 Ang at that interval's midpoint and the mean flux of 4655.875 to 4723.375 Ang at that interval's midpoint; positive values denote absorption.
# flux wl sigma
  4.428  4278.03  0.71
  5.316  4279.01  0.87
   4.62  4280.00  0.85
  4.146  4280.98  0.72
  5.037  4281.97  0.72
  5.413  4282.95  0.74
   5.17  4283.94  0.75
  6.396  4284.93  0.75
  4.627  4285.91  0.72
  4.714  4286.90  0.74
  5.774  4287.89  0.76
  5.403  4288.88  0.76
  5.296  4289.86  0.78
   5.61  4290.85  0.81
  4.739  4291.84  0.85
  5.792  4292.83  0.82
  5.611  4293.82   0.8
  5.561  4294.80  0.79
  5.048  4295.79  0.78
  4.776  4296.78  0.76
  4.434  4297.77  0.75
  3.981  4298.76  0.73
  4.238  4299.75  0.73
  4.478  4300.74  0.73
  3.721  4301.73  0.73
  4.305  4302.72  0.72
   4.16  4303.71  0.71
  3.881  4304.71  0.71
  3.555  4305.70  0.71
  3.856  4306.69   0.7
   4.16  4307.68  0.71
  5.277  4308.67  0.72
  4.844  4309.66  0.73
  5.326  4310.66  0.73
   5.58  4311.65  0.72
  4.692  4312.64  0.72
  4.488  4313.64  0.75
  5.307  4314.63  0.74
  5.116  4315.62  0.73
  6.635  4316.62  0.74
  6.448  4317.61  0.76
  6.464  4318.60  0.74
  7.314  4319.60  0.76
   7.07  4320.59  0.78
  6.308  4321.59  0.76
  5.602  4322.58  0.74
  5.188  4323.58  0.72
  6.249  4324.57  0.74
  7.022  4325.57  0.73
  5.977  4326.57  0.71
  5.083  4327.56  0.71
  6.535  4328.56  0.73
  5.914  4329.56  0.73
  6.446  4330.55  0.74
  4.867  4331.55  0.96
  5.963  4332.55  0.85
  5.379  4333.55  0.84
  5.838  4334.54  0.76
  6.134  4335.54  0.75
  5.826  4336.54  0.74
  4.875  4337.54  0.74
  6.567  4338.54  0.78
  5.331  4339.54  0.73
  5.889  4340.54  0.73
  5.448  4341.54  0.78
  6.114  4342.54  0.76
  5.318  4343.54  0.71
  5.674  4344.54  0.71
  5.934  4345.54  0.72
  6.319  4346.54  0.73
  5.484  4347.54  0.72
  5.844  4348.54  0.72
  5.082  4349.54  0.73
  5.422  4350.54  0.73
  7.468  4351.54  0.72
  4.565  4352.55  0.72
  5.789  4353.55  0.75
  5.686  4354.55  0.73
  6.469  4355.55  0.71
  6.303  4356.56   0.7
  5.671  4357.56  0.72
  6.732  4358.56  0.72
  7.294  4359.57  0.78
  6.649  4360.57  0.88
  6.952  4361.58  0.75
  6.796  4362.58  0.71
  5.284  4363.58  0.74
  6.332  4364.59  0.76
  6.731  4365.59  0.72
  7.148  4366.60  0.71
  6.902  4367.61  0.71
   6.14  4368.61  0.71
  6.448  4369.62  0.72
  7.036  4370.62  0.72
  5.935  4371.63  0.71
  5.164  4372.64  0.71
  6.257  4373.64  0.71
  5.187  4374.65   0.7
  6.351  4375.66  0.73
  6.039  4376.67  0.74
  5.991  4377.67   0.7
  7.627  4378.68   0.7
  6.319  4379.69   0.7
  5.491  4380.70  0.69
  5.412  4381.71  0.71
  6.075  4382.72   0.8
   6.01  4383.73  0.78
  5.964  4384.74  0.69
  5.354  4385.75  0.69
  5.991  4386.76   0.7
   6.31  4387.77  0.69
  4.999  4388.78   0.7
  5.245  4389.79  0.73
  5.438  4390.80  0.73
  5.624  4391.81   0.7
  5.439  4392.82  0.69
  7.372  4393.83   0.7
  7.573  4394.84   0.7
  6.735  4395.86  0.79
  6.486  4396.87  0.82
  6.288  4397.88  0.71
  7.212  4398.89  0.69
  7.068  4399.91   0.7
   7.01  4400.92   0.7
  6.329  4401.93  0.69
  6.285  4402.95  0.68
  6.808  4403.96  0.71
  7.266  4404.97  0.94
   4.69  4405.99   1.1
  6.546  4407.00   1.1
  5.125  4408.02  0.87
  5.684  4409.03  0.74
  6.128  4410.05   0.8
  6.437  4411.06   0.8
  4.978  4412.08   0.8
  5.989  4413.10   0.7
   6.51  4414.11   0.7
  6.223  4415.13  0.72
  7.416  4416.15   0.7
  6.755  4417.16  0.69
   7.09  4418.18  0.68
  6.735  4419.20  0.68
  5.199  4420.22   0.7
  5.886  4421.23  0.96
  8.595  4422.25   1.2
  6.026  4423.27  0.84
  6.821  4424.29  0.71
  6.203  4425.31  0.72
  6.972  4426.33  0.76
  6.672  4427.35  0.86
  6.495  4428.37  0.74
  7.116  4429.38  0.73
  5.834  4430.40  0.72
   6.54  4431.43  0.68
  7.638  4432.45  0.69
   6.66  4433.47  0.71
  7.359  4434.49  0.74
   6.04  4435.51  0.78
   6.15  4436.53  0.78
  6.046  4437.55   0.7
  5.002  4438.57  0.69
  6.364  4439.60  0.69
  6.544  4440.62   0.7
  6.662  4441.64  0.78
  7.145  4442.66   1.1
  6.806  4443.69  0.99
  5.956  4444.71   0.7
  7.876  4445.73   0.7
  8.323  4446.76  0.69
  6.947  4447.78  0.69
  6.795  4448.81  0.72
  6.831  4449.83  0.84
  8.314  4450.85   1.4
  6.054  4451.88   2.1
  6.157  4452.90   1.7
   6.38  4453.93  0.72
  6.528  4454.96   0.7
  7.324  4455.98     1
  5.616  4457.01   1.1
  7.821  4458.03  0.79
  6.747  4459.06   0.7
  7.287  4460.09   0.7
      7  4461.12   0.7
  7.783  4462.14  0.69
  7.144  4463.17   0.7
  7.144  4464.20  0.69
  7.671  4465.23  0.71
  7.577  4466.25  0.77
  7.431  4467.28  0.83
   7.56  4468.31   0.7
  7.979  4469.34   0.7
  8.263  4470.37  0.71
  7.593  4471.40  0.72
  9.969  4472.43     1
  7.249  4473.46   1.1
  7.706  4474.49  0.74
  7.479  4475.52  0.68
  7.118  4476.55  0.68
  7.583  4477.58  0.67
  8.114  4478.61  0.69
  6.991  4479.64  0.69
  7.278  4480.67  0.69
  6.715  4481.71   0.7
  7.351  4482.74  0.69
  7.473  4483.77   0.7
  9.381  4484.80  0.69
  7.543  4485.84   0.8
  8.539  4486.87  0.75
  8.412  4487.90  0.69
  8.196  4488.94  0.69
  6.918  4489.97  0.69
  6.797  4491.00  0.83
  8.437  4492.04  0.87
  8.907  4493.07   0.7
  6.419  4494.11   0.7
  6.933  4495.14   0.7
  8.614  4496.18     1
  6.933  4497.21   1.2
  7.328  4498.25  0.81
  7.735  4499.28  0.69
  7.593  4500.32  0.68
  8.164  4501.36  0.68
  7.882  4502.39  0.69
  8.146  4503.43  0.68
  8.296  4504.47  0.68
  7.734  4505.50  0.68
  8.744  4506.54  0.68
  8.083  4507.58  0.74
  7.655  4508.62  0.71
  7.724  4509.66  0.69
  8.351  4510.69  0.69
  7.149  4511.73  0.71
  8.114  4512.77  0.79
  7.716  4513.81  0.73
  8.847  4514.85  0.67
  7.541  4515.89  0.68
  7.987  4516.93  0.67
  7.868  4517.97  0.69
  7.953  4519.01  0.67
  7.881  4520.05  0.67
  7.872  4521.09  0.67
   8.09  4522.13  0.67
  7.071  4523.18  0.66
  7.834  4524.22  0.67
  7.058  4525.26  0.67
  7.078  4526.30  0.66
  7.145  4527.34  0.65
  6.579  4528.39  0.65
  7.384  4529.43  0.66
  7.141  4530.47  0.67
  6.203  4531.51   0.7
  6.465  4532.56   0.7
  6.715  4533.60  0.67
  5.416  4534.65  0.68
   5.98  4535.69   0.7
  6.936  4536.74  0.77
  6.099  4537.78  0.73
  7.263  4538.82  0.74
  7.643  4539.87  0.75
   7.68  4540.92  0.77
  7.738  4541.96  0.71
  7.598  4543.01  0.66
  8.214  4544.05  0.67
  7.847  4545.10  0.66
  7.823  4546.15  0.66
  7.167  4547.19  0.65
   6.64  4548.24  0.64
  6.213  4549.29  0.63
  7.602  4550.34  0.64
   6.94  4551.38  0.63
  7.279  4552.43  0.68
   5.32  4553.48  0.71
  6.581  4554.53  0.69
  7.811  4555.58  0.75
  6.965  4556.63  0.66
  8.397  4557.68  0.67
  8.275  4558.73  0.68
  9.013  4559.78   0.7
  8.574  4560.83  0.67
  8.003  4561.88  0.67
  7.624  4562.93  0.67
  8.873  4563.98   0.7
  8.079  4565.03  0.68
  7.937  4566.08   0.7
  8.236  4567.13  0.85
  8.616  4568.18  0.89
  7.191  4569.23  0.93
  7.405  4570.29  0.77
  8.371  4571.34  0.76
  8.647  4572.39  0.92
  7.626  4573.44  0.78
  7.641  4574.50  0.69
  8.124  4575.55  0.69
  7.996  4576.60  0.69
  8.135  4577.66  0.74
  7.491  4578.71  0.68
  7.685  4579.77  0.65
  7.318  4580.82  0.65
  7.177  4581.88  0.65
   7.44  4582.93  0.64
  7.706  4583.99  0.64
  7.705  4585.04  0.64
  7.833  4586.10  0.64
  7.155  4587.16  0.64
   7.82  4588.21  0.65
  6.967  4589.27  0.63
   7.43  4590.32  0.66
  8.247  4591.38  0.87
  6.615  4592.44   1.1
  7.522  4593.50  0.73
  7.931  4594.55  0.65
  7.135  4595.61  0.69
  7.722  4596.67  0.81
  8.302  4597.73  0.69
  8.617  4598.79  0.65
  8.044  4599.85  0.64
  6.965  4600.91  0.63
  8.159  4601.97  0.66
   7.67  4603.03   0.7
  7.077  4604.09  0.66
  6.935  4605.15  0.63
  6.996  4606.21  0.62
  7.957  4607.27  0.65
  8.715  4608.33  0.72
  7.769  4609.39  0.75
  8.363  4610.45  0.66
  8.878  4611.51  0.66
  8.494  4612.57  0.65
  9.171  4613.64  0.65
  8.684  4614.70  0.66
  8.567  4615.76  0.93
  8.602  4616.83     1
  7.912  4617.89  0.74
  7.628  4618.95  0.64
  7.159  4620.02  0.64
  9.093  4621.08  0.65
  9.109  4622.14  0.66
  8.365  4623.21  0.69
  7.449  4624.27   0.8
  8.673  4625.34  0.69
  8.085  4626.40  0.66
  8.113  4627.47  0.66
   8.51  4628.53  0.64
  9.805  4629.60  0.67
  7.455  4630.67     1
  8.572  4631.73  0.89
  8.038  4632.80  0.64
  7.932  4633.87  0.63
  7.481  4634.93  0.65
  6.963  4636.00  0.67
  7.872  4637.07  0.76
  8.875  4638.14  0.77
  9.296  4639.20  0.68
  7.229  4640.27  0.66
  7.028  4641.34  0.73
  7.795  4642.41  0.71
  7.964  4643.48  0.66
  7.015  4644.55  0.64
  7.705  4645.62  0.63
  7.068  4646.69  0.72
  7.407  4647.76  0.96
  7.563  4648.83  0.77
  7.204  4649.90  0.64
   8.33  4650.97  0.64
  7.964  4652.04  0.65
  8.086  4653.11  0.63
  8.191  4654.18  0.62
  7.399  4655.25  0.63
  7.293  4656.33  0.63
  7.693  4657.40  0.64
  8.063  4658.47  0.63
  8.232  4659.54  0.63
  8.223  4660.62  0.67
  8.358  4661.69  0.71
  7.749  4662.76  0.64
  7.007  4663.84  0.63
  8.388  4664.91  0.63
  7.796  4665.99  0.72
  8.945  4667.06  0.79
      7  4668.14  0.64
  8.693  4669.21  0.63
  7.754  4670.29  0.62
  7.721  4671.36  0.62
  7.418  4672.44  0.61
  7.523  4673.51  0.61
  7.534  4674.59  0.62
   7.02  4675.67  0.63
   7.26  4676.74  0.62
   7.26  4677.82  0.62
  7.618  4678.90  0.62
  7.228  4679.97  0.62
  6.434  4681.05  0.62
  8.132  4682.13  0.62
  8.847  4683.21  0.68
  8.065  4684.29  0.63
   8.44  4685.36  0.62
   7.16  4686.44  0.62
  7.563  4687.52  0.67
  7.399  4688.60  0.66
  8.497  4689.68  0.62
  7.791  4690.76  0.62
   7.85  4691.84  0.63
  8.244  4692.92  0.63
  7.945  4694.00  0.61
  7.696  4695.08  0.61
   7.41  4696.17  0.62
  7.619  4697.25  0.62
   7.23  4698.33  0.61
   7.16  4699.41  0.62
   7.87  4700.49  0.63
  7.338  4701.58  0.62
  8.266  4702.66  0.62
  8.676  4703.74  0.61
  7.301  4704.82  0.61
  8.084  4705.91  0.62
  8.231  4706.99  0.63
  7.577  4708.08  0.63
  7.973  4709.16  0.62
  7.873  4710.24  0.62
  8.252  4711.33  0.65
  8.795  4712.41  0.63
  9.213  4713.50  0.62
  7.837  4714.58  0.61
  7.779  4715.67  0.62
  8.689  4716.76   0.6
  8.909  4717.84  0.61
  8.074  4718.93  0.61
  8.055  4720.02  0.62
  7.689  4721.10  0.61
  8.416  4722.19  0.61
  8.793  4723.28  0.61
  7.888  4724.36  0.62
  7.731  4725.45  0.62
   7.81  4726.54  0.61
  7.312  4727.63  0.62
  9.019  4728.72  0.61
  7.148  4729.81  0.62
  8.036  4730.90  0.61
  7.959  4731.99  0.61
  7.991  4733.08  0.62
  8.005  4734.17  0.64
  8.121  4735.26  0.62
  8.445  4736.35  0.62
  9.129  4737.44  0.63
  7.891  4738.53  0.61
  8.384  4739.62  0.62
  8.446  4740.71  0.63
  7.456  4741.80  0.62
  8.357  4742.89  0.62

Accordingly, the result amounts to -1.3 Ang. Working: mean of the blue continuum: 7.54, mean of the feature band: 7.94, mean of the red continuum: 7.88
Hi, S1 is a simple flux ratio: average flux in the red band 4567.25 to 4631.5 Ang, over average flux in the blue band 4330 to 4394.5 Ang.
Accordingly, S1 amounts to 1.3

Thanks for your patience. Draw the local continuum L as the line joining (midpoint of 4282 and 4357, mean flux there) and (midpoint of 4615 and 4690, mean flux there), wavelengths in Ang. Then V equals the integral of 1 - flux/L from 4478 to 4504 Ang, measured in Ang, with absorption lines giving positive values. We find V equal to -3.91 Ang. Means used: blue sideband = 5.45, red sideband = 7.88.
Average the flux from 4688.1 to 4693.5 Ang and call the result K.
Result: 7.96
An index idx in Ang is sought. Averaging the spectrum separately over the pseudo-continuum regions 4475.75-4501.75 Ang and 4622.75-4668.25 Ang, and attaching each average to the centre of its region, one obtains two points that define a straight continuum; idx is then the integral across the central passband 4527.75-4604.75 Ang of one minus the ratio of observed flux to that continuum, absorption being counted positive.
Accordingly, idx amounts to 2.8 Ang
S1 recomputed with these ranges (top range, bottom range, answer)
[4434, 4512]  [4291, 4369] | 1.31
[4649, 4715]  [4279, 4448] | 1.32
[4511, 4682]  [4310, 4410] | 1.27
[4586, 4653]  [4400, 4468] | 1.19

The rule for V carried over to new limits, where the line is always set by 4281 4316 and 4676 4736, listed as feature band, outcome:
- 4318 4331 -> -3.1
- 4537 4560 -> -2.1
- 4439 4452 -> -2.2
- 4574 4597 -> -1.9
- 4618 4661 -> -3.1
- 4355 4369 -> -3.1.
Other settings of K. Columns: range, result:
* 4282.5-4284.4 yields 5.28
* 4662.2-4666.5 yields 7.73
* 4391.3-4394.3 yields 6.14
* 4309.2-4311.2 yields 5.09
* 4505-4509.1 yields 8.05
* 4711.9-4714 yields 8.98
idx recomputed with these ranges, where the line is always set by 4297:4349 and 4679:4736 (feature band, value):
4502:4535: -4.21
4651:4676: -0.60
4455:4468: -1.75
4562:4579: -2.30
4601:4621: -1.98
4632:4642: -0.52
